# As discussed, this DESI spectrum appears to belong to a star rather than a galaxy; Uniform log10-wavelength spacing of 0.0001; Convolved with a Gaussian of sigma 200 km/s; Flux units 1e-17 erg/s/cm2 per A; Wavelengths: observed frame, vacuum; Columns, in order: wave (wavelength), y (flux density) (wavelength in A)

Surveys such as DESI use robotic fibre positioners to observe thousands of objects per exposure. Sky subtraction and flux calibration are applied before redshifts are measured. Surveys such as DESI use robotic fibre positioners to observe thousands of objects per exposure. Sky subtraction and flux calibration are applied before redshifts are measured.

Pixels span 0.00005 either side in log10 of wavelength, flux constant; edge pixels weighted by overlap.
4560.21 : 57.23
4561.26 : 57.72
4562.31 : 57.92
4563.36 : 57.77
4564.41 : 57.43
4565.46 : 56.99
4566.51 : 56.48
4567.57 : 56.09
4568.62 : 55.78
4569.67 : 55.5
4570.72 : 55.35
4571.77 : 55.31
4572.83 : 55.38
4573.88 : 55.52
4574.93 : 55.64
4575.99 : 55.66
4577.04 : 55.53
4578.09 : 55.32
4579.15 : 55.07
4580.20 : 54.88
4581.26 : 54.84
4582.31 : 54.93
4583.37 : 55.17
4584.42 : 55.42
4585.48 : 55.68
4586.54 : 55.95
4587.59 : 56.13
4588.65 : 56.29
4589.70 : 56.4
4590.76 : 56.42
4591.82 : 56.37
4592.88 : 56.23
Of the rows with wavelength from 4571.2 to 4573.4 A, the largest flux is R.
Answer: 55.38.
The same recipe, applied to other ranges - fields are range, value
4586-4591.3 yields 56.42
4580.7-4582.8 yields 54.93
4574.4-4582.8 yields 55.66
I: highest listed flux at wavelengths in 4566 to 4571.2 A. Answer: 56.48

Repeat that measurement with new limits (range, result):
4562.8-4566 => 57.77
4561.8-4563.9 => 57.92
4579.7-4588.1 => 56.13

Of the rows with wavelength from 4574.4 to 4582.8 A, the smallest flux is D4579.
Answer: 54.84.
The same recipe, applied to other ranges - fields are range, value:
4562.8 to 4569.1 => 55.78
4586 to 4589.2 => 55.95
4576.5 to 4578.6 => 55.32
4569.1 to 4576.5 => 55.31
